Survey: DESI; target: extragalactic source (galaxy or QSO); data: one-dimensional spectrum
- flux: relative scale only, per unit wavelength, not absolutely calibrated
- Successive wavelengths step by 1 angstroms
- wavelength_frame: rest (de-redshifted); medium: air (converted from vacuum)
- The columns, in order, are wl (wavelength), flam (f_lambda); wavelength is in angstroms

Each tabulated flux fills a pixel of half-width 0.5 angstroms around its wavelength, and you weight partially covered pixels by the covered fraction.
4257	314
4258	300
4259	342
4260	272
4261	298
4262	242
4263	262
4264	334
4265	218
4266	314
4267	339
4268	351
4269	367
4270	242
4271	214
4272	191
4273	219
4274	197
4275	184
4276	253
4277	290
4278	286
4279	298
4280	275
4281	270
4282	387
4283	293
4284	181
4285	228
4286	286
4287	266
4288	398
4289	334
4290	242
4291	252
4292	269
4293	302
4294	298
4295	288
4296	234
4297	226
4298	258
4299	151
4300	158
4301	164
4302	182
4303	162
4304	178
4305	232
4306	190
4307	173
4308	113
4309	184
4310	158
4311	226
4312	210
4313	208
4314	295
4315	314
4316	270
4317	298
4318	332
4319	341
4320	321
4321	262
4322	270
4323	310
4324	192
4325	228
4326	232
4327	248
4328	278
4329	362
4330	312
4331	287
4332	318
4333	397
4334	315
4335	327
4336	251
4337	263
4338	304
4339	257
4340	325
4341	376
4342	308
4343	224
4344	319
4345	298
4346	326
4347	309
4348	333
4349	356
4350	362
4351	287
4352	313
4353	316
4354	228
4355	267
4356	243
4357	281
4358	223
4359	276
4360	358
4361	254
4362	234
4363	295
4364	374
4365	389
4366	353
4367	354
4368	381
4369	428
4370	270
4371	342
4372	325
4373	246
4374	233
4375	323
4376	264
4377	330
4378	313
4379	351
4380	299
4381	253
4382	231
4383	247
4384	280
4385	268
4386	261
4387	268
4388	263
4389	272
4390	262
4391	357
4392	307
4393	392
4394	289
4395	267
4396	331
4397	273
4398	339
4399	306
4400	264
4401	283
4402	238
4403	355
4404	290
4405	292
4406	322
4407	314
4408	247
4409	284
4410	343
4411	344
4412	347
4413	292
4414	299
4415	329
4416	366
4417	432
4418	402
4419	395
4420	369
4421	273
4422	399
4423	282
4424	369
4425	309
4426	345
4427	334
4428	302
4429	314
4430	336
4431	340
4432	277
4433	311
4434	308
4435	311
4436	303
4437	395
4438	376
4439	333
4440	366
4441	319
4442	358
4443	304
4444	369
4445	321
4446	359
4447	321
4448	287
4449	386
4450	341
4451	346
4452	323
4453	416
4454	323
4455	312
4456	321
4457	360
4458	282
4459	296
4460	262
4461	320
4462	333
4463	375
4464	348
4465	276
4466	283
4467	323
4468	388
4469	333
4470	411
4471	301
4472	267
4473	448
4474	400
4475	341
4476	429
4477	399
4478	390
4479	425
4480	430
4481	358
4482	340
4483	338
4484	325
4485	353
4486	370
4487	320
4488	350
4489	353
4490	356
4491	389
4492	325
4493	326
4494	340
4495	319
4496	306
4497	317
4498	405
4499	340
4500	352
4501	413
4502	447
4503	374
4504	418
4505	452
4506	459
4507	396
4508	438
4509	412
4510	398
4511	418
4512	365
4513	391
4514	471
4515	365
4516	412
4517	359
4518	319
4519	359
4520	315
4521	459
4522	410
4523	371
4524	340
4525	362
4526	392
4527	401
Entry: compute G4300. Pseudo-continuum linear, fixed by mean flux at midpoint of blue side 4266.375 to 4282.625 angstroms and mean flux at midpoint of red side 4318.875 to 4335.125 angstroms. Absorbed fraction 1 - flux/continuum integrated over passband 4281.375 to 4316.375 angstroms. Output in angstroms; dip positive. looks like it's 5.5 angstroms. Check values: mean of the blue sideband 273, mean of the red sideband 292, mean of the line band 237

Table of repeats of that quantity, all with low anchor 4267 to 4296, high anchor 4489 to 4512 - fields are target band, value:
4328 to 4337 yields -0.5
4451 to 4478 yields 1.6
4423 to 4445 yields 1.1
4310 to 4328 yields 1.7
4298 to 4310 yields 4.6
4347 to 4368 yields 0.3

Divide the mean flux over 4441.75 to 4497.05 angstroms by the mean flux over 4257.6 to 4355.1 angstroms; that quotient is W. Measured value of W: 1.27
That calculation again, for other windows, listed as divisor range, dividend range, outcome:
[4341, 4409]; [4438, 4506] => 1.17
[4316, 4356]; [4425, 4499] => 1.15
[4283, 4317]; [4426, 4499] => 1.47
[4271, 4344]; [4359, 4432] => 1.21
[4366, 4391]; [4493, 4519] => 1.30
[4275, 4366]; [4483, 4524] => 1.38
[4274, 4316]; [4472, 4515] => 1.57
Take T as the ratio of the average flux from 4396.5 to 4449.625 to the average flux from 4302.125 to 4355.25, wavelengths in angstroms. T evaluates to 1.19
